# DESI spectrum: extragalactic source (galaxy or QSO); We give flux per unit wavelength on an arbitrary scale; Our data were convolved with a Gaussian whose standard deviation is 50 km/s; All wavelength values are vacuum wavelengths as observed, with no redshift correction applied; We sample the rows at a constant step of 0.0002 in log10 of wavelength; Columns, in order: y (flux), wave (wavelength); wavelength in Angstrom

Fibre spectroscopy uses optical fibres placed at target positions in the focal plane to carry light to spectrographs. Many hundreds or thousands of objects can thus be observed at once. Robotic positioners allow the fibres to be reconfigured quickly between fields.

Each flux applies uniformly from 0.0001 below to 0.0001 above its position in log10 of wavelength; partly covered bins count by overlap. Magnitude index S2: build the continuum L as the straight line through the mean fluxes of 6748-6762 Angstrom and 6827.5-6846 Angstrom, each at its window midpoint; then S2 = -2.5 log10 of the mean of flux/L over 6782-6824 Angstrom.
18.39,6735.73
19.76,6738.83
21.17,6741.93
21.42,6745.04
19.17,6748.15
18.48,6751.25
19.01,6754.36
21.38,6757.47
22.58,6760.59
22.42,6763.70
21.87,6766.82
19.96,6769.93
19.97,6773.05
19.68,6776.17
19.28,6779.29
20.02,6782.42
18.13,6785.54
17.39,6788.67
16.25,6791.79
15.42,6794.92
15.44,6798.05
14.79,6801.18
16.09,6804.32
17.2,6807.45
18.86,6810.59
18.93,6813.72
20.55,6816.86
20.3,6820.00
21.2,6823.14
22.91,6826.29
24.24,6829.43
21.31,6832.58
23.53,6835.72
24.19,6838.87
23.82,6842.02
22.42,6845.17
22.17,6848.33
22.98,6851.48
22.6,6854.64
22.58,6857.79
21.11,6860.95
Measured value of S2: 0.232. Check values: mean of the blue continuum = 20.2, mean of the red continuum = 23.3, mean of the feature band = 17.8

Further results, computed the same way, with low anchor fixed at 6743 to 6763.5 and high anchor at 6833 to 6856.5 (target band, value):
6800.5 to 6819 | 0.224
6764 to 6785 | 0.048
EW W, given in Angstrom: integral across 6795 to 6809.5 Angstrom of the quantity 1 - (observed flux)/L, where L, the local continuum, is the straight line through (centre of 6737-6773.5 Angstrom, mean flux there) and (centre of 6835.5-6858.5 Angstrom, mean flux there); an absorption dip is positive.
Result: 3.93 Angstrom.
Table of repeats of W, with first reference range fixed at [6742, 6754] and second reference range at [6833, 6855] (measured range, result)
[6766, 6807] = 6.1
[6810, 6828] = 1.3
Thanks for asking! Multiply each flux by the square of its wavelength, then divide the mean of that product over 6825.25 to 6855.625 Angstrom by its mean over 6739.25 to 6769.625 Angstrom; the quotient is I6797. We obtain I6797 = 1.14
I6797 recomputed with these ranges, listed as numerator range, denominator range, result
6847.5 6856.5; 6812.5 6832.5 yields 1.07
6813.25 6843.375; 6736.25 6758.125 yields 1.14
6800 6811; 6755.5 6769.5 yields 0.77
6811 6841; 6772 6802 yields 1.25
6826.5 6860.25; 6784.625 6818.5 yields 1.35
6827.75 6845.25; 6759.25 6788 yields 1.17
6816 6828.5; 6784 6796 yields 1.28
